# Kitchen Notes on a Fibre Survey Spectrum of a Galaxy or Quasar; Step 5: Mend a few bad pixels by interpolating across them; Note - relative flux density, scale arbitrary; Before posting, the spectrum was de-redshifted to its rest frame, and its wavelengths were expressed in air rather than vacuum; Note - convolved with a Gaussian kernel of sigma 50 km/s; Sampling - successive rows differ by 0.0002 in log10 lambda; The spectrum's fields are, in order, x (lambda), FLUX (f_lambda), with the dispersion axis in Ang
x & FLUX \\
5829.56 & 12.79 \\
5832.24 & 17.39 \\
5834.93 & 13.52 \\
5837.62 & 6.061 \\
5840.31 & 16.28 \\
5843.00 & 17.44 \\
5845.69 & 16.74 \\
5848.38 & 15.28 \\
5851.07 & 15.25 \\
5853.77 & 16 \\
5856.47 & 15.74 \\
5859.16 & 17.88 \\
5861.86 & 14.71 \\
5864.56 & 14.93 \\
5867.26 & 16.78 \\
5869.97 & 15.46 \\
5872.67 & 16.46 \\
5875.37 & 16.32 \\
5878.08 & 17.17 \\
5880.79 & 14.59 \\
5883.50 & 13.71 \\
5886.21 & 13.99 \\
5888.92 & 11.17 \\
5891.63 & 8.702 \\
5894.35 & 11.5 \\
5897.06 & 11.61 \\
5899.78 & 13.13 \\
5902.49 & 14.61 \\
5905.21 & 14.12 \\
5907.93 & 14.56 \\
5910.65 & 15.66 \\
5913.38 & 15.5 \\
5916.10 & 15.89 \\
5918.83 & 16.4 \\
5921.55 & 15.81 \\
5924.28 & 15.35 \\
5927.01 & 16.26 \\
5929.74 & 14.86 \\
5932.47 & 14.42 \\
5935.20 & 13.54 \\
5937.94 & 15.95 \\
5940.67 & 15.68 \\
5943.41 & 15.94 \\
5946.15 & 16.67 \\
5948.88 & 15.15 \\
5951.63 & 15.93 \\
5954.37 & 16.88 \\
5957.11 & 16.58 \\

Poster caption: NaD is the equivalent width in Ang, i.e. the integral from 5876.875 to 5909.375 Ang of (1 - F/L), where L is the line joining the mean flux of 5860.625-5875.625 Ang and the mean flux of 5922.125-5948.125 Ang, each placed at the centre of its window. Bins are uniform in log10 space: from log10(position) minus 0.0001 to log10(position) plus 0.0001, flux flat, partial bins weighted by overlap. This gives 5.0 Ang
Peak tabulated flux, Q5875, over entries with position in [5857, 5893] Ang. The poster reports 17.88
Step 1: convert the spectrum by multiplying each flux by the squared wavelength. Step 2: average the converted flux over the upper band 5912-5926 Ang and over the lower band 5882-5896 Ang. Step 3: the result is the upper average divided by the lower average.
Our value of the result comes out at 1.3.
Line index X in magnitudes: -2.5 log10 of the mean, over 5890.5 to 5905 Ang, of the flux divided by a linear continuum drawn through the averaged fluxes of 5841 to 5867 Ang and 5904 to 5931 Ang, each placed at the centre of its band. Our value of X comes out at 0.27 mag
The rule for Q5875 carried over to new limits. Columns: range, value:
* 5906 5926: 16.4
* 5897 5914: 15.66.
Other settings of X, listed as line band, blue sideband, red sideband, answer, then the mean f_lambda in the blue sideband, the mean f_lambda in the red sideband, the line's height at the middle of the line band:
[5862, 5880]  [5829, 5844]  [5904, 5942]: -0.11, 13.9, 15.3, 14.4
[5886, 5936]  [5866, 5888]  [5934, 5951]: 0.10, 15.5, 15.5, 15.5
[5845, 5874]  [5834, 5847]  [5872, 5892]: -0.13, 14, 14.2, 14.1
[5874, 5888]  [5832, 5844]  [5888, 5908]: -0.18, 13.7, 12.3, 12.7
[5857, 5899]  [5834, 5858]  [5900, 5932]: 0.05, 14.8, 15.3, 15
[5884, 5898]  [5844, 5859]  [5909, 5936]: 0.33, 16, 15.4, 15.7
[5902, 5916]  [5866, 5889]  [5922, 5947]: 0.02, 15.3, 15.4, 15.3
